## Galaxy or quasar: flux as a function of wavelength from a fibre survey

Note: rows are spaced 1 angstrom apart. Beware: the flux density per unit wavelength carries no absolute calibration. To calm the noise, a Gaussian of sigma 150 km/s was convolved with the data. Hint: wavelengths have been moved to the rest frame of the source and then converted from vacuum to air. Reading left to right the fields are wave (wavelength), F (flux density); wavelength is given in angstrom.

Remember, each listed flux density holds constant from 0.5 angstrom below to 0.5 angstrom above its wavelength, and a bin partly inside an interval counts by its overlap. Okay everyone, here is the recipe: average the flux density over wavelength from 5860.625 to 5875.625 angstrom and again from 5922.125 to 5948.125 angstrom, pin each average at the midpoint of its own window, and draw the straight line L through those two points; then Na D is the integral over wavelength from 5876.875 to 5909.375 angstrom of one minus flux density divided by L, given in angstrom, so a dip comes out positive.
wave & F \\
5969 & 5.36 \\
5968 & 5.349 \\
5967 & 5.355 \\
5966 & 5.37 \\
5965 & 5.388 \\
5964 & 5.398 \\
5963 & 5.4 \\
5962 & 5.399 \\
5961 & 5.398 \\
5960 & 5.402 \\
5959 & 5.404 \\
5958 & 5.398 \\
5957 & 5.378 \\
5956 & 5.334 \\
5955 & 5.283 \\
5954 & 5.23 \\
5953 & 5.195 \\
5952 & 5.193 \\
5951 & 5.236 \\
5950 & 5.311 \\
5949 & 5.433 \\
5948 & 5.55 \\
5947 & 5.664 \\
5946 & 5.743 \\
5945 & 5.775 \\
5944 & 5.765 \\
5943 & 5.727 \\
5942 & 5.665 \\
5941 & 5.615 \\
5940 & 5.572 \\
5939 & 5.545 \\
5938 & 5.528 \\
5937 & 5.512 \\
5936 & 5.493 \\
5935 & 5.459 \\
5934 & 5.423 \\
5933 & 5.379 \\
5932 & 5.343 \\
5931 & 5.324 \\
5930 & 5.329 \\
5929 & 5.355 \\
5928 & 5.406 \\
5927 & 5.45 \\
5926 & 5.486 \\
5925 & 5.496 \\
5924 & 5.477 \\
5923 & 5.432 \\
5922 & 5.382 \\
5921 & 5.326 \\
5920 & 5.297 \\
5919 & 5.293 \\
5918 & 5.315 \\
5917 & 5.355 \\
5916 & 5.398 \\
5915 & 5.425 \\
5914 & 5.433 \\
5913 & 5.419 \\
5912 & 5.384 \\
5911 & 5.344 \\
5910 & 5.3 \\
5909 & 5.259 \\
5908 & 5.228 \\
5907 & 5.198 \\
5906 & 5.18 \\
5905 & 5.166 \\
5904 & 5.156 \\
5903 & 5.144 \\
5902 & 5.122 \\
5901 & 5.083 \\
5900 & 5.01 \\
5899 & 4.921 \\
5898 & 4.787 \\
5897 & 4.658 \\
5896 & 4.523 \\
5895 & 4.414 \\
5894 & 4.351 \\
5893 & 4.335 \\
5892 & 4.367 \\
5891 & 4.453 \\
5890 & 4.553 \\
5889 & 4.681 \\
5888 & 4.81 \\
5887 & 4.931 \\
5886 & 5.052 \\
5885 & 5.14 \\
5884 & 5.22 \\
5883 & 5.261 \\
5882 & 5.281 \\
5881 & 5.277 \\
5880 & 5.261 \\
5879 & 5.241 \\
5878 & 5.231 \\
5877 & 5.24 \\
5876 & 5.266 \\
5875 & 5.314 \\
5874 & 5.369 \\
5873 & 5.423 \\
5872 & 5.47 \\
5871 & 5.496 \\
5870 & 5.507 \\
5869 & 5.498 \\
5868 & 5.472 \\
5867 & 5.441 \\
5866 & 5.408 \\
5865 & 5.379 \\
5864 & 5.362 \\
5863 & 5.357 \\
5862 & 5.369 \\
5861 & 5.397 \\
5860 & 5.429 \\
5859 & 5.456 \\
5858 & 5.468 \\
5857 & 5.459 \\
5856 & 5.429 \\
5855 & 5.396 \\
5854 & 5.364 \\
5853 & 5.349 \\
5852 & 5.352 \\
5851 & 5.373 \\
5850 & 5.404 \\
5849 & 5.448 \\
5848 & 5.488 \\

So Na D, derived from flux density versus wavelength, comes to 3.0 angstrom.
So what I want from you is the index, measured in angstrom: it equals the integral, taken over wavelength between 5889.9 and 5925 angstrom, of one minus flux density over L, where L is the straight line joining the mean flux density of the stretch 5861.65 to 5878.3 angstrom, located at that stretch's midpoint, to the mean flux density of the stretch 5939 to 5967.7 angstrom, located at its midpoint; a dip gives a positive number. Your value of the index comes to 2.17 angstrom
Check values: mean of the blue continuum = 5.39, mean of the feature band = 5.08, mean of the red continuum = 5.45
